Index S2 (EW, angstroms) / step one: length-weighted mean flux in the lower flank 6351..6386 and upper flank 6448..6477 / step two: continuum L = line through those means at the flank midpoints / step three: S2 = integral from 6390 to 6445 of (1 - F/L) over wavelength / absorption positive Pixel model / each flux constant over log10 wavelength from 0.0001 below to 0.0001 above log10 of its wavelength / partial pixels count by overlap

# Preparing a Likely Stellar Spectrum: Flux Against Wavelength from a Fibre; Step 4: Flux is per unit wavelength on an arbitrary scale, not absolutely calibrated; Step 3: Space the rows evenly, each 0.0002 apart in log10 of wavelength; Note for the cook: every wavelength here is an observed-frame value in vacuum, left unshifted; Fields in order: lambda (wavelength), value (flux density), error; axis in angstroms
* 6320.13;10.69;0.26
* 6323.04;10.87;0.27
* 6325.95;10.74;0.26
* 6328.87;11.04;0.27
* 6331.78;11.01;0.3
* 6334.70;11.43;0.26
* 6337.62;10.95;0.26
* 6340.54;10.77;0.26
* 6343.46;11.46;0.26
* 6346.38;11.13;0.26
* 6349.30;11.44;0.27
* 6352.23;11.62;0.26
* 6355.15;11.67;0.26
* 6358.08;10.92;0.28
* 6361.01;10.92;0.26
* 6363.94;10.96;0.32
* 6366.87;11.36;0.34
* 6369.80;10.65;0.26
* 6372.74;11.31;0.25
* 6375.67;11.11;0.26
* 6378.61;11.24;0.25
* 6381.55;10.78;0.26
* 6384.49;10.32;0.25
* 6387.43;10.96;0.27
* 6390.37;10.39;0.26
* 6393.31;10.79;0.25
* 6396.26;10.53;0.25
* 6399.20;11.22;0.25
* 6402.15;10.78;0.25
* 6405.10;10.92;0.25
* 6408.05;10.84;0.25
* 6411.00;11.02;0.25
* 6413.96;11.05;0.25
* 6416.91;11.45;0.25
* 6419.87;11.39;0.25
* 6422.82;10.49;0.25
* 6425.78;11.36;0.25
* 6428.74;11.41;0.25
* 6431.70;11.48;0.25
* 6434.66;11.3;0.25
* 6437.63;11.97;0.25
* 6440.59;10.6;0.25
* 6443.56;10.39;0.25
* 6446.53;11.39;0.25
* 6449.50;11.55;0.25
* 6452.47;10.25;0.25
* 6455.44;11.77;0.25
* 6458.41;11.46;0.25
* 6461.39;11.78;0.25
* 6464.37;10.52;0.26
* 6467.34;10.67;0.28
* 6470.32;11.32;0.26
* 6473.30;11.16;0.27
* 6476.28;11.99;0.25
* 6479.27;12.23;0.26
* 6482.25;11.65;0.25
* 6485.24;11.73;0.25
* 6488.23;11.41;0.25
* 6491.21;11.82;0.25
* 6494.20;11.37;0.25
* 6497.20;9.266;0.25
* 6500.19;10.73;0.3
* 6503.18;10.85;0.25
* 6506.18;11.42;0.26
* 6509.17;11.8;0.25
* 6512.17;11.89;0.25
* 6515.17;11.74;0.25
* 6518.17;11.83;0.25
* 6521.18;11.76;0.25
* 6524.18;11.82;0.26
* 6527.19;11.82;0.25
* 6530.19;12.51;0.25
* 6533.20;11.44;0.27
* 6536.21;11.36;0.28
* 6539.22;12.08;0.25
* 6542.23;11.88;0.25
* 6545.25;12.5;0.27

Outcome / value 0.6 angstroms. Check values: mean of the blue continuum 11.1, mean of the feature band 11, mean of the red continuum 11.2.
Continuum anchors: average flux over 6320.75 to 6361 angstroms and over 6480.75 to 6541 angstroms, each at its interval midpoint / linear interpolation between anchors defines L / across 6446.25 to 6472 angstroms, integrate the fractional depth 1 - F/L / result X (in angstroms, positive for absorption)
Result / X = 0.5 angstroms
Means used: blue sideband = 11.1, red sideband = 11.5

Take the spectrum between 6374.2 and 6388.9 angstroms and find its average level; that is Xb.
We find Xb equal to 10.9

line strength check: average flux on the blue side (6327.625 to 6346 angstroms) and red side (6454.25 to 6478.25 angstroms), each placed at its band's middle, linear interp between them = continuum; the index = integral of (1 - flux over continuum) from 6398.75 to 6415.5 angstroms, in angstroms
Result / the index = 0.4 angstroms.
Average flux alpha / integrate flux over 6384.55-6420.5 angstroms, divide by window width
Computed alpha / 10.9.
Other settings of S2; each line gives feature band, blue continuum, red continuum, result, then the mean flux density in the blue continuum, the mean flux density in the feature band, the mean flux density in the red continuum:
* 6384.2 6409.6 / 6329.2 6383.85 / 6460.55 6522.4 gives 0.99 angstroms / 11.1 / 10.8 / 11.4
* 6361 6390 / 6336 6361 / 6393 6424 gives 0.44 angstroms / 11.2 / 10.9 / 11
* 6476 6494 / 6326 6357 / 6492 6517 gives -0.95 angstroms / 11.2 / 11.8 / 11.2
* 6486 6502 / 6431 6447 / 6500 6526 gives 0.72 angstroms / 11.2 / 11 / 11.6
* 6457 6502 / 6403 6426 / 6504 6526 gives 0.82 angstroms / 11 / 11.3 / 11.7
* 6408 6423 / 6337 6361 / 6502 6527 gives 0.39 angstroms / 11.2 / 11.1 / 11.7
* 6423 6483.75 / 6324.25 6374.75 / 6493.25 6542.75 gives 0.35 angstroms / 11.1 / 11.3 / 11.5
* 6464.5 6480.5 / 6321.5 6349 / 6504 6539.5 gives 0.27 angstroms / 11.1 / 11.4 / 11.8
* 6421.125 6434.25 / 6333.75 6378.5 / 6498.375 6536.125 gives 0.20 angstroms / 11.2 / 11.2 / 11.6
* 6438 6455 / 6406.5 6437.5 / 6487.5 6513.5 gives 0.35 angstroms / 11.2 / 11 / 11.2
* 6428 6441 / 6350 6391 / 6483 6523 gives -0.25 angstroms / 11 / 11.4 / 11.4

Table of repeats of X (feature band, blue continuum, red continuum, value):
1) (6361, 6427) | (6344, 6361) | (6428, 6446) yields 1.8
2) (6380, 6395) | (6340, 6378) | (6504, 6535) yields 0.9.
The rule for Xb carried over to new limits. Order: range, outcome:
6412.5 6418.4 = 11.3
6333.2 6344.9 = 11.1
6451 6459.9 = 11.2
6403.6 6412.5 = 10.9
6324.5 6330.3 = 10.9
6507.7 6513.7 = 11.8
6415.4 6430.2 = 11.2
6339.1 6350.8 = 11.2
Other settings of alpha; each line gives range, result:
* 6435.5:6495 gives 11.4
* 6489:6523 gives 11.3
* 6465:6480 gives 11.4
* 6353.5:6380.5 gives 11.1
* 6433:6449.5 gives 11.2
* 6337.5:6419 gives 11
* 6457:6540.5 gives 11.5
